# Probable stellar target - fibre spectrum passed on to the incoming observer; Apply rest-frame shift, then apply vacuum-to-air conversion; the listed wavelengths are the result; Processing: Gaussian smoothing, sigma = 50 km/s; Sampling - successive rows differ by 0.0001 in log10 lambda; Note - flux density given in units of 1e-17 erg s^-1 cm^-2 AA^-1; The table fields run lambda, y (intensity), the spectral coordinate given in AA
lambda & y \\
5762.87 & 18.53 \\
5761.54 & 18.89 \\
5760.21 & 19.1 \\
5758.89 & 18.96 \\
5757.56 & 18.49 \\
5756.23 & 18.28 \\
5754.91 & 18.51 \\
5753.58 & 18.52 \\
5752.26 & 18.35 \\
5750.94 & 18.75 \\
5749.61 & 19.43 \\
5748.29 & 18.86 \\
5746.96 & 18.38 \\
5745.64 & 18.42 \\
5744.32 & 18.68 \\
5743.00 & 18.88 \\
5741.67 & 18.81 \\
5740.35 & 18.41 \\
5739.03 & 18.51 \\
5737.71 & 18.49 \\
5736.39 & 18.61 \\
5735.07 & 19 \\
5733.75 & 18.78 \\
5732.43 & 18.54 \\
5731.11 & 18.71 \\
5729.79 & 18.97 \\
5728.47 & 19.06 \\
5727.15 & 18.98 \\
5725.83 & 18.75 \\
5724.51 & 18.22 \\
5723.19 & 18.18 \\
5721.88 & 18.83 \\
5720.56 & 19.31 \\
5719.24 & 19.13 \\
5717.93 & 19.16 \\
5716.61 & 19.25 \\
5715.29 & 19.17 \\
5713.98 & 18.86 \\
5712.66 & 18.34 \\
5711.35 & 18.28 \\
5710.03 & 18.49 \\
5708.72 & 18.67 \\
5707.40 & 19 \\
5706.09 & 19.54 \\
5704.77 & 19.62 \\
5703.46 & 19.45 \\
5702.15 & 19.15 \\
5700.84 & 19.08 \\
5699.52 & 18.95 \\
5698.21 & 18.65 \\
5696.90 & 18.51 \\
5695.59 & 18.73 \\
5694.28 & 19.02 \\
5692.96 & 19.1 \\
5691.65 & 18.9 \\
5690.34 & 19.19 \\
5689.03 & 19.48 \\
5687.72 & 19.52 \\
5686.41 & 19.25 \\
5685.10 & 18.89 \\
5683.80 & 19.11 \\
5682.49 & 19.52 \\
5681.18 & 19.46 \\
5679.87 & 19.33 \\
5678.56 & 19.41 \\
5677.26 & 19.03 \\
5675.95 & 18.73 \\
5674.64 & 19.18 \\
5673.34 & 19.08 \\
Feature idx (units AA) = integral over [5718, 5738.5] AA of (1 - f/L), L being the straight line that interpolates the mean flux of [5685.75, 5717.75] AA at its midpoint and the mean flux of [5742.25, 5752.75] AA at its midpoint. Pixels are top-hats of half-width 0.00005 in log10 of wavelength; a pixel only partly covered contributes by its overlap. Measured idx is 0.1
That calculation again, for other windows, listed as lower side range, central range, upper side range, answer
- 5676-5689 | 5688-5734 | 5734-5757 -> 0.2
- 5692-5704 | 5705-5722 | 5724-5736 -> -0.1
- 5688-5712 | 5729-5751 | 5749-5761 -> 0.1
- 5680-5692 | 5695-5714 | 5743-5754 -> 0.2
